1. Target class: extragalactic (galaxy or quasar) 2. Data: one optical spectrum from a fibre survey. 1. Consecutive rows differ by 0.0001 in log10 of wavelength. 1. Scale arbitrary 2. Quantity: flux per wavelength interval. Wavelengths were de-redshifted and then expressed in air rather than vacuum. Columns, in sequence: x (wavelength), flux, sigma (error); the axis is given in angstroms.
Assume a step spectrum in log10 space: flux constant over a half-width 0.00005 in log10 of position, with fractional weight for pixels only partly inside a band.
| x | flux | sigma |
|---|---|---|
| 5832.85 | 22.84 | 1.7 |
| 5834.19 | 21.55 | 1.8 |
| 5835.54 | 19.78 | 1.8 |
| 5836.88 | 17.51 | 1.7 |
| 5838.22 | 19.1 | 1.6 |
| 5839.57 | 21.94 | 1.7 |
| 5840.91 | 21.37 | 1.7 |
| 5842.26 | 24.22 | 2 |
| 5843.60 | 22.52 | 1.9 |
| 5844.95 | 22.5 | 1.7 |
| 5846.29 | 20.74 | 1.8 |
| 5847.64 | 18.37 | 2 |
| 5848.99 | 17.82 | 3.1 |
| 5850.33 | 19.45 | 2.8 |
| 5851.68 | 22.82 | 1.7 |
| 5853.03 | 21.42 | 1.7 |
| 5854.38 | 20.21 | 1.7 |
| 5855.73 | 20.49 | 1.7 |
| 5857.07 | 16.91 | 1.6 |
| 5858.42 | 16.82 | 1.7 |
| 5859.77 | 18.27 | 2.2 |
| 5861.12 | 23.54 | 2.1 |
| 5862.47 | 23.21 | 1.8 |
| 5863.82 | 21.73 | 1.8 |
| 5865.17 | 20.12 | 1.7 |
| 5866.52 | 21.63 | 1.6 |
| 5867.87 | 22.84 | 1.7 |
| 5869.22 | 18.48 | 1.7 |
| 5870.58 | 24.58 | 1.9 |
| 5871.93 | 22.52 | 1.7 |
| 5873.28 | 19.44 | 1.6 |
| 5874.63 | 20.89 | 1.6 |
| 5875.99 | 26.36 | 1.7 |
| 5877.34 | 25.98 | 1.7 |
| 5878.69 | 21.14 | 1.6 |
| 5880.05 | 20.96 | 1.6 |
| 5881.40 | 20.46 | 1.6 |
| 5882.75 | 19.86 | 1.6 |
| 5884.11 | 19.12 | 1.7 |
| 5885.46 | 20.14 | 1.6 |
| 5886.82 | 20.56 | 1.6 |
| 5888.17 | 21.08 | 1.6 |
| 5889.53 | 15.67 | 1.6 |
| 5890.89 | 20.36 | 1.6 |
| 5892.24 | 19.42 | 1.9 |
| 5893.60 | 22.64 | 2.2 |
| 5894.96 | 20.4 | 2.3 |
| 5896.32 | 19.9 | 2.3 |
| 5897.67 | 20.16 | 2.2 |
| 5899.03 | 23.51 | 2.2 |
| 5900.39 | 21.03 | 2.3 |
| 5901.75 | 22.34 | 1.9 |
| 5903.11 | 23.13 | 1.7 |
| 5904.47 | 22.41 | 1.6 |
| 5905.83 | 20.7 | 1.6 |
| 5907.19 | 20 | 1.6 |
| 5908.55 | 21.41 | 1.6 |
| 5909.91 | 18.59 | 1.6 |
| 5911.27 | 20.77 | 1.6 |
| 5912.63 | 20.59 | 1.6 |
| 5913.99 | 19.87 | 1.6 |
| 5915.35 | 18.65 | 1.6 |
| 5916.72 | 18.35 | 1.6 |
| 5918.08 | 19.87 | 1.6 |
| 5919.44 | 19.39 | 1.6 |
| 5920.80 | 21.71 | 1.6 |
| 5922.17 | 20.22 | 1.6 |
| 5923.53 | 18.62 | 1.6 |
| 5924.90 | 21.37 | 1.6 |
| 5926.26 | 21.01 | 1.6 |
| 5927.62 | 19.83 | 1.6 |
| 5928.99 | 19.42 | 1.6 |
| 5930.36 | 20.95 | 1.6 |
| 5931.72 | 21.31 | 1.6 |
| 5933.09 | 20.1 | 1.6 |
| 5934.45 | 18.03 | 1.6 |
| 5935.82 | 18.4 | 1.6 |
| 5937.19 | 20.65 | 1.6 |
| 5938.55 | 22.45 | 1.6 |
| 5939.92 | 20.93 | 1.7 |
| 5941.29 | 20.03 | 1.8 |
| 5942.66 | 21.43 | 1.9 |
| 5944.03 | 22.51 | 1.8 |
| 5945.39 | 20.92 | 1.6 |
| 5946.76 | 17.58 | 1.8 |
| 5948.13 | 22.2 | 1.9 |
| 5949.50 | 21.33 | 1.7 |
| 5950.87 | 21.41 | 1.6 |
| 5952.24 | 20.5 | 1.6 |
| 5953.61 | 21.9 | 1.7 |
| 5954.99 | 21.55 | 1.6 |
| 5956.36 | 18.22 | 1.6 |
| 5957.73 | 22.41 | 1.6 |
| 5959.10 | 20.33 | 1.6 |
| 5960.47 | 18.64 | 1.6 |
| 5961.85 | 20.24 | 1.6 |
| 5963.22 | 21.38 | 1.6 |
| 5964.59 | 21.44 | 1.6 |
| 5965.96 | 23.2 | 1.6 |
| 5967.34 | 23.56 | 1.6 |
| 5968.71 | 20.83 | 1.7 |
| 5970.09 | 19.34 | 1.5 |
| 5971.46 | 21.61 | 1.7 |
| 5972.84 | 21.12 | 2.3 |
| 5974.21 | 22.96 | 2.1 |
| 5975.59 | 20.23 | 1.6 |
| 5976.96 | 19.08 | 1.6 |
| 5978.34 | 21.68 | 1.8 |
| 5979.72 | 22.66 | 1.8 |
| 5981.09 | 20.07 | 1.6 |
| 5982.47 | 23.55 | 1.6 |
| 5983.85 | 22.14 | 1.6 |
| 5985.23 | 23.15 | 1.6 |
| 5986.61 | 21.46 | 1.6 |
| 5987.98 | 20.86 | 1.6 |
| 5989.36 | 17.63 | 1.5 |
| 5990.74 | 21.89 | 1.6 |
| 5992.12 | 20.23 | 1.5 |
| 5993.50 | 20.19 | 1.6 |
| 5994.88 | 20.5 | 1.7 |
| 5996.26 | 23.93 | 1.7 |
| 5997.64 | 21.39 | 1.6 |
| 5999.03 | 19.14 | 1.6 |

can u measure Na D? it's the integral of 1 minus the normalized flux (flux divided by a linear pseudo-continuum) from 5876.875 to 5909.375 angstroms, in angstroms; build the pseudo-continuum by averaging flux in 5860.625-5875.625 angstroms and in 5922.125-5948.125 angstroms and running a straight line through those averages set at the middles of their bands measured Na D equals 0.56 angstroms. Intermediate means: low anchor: 21.8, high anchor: 20.4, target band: 20.9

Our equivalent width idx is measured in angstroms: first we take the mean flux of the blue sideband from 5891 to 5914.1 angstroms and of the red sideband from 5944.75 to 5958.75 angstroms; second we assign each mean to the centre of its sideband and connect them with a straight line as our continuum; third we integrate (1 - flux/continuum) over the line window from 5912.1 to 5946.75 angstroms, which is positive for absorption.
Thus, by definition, 1.1 angstroms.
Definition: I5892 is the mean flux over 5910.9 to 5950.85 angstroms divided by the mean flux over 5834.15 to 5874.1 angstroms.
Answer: 1.0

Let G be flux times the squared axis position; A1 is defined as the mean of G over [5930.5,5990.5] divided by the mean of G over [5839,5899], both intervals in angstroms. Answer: 1.0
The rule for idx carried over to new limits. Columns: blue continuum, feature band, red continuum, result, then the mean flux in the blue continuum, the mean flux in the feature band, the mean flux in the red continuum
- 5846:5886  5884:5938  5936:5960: 1.5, 20.9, 20.3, 20.9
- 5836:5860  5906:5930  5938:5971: 0.8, 20.2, 20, 21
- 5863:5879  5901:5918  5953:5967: 0.9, 22.2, 20.5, 21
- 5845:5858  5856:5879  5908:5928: -1.7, 19.9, 21.4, 20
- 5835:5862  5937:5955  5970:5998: -0.1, 20.3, 21.1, 21.3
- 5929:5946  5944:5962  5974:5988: 0.3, 20.6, 20.6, 21.6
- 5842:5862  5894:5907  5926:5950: -0.7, 20.4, 21.5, 20.5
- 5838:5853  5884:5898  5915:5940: 0.4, 21.1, 20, 20.1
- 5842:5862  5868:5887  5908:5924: -1.3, 20.4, 21.5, 19.8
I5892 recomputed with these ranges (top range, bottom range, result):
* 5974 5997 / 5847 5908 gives 1.02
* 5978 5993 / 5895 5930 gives 1.04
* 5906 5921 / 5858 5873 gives 0.94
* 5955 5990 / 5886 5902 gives 1.03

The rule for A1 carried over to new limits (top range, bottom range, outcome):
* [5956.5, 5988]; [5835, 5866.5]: 1.09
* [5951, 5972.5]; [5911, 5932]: 1.06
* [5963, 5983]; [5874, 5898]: 1.06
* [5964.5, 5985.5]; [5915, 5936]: 1.11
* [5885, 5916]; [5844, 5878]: 0.99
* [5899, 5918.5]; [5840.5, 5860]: 1.04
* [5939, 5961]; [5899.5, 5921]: 1.02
